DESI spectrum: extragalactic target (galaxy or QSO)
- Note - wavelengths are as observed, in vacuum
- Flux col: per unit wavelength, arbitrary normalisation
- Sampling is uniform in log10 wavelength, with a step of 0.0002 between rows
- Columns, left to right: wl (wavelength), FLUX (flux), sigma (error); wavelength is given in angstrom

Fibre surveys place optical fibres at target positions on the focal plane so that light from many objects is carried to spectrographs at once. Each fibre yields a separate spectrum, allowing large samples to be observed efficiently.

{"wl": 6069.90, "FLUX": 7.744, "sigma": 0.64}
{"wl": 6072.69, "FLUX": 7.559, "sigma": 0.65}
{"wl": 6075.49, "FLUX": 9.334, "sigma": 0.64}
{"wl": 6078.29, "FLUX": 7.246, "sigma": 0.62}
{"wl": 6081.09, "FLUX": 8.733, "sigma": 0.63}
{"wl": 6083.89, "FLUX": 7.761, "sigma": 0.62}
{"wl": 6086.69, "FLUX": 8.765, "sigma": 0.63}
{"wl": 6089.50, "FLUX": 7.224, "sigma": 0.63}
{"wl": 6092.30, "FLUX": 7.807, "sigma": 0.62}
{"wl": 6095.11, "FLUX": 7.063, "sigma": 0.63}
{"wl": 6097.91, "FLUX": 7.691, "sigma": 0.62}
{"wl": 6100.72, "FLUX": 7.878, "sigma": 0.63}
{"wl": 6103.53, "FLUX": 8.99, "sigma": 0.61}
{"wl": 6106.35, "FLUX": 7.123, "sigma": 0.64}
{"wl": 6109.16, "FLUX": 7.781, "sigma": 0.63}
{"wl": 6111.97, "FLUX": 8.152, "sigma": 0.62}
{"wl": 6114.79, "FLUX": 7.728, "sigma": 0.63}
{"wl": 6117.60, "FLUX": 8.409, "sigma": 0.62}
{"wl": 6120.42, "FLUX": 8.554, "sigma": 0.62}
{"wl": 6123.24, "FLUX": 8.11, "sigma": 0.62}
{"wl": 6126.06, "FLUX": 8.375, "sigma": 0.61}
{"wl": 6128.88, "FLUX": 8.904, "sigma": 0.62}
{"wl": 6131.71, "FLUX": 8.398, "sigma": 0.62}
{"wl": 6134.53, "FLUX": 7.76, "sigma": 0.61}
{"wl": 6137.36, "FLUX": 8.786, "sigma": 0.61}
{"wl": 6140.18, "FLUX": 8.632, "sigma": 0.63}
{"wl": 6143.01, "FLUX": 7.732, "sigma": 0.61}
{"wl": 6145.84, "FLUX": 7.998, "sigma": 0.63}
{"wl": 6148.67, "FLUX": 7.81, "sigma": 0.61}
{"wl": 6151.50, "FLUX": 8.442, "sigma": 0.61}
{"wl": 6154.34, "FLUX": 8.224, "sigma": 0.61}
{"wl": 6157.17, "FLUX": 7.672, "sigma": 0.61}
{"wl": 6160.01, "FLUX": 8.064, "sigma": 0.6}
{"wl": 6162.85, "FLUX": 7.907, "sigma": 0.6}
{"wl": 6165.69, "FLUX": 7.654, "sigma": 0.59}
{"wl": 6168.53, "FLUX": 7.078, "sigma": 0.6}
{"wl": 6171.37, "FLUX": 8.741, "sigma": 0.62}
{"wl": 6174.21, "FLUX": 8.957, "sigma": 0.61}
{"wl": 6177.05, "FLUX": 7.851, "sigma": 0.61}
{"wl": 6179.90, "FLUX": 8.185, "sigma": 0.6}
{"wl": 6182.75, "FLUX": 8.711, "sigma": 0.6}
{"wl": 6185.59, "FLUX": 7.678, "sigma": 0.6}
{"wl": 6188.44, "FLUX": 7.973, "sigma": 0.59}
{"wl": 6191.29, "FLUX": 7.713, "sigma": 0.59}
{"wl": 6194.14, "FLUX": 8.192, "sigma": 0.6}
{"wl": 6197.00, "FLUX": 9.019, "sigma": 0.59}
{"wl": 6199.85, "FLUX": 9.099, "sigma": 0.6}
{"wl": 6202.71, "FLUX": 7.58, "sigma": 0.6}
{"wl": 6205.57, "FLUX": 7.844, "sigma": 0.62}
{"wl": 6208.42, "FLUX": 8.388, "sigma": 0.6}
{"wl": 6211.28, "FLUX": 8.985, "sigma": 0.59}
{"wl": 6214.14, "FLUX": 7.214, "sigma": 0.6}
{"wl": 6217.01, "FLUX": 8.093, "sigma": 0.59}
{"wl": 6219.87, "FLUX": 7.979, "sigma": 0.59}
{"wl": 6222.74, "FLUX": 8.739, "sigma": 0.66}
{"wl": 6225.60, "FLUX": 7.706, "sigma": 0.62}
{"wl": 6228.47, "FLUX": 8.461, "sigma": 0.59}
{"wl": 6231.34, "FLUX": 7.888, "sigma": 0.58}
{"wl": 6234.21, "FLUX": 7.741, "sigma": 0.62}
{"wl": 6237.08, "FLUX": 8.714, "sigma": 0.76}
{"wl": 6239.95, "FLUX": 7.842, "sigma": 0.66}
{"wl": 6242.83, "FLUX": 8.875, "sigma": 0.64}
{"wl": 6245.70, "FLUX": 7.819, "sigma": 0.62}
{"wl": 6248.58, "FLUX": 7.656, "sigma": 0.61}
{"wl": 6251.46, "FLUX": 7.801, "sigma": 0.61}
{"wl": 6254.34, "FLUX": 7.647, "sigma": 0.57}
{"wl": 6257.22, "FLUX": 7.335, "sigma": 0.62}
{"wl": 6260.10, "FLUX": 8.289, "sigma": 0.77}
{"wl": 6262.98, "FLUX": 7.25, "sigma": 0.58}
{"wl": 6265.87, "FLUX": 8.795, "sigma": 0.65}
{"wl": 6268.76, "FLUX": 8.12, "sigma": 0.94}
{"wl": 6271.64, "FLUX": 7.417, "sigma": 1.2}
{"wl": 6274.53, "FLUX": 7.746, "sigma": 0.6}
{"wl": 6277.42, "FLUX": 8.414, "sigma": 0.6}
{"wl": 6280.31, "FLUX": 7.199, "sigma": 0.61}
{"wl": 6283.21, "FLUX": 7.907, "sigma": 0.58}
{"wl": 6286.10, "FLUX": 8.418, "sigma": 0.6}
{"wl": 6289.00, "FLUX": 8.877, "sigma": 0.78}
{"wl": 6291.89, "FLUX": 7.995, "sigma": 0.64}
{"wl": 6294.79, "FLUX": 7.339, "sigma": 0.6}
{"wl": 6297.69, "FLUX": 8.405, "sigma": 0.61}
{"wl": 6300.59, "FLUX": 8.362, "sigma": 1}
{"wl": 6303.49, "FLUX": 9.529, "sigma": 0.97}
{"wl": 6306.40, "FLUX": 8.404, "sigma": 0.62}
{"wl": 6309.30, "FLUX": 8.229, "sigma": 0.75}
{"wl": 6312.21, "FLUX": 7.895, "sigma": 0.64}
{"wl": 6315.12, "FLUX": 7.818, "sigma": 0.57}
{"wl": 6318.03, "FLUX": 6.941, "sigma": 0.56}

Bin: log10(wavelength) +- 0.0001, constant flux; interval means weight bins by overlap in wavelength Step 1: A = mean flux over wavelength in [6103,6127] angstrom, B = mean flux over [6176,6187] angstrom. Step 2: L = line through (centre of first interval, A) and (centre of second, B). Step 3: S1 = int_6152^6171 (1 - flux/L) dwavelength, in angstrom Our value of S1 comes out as 0.6 angstrom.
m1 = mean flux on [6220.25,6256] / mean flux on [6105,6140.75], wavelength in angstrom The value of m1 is 1.0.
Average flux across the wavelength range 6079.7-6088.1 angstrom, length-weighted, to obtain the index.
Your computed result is 8.42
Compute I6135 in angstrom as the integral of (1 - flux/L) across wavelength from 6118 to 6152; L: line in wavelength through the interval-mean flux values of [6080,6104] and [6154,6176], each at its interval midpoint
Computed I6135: -1.3 angstrom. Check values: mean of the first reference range 7.94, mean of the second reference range 8.03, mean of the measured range 8.29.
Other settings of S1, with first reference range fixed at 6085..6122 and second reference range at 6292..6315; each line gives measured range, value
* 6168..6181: -0.3 angstrom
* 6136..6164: -0.4 angstrom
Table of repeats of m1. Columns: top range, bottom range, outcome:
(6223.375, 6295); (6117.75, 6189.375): 0.98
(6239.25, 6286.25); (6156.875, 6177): 0.99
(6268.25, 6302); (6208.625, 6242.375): 0.98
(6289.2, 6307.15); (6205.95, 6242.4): 1.03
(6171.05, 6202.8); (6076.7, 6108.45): 1.06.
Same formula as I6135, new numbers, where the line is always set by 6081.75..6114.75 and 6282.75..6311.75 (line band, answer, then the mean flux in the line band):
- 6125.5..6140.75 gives -1.0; 8.47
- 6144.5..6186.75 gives -0.2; 8.07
